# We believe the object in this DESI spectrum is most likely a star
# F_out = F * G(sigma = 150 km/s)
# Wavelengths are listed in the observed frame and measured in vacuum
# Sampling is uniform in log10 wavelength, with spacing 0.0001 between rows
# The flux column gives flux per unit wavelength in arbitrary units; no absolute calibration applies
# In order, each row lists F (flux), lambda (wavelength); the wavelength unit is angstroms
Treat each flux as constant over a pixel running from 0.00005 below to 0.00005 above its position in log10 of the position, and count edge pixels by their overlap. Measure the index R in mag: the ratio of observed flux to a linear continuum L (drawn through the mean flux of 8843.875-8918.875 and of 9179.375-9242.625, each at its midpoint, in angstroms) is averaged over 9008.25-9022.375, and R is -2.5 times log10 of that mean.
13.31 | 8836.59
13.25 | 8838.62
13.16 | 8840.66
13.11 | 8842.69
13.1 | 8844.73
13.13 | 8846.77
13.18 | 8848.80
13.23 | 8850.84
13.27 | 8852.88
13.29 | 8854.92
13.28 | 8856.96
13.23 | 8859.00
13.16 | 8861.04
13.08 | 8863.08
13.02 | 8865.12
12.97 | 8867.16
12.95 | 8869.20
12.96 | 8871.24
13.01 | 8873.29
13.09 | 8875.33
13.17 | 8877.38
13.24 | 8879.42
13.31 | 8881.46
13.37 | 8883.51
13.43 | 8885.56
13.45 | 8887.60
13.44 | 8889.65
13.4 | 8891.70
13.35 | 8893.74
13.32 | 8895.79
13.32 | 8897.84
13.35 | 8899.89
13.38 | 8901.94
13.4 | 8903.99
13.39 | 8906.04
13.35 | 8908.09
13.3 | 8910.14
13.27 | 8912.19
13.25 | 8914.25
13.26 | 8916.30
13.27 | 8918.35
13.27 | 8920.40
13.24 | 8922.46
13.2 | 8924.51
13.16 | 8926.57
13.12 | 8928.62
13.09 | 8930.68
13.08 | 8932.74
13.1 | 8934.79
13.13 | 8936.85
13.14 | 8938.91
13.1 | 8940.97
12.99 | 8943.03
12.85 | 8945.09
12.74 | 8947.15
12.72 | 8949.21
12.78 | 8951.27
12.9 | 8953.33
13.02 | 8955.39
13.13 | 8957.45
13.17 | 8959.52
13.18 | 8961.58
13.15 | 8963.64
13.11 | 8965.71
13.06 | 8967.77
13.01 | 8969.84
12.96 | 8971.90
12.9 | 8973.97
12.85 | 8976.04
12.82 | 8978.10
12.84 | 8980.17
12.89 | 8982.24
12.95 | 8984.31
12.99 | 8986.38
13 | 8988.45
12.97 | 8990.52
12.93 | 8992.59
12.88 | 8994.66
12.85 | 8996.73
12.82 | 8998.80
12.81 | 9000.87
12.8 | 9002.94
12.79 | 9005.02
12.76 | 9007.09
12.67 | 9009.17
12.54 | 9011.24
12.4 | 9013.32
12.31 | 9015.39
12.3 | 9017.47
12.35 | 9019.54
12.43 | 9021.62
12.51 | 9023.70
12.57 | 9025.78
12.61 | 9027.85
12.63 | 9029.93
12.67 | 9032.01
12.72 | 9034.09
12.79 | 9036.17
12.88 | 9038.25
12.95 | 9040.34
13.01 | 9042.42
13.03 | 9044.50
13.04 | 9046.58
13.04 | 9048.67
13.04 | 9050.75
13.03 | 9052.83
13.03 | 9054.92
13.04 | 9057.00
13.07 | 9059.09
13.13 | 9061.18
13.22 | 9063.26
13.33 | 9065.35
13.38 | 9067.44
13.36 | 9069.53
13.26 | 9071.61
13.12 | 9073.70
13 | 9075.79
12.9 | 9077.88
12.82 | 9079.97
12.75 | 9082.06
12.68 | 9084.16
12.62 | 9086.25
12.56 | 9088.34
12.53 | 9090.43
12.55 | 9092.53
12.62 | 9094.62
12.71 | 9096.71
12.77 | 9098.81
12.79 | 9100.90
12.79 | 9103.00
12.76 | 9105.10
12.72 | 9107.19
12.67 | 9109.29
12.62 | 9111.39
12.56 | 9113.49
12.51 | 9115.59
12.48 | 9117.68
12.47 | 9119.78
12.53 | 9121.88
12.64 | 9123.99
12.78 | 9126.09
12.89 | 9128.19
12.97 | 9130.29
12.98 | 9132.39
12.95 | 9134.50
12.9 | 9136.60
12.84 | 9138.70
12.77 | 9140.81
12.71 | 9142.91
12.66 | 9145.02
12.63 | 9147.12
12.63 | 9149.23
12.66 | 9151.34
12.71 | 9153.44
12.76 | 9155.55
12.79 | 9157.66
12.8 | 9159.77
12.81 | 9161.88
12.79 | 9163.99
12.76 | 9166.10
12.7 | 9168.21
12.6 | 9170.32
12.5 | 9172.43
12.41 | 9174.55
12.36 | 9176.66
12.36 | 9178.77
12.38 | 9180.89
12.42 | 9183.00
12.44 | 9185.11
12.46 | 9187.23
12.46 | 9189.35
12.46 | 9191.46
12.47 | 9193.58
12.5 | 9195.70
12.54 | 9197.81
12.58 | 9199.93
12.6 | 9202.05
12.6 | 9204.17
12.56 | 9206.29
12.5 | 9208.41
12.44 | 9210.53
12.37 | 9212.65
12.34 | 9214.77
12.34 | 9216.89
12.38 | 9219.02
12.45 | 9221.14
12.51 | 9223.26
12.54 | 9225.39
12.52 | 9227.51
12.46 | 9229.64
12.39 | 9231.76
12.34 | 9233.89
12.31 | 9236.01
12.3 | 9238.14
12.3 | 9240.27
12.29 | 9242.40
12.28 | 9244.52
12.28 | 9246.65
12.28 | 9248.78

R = 0.04 mag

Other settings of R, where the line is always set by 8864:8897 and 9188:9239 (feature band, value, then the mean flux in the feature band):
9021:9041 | 0.017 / 12.7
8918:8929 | -0.008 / 13.2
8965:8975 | 0.001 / 13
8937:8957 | 0.011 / 12.9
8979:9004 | 0.006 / 12.9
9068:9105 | -0.006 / 12.8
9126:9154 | -0.015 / 12.8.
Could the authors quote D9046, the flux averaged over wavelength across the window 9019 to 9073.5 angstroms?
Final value 12.9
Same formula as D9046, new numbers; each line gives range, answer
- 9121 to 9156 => 12.8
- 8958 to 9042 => 12.8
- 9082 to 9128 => 12.6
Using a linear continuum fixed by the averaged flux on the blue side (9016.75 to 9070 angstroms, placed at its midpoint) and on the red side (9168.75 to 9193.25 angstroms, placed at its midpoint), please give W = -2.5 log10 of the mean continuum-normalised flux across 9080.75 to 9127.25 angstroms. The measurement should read 0.00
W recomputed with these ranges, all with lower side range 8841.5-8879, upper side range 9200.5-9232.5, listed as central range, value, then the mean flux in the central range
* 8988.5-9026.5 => 0.017 mag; 12.7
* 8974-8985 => 0.003 mag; 12.9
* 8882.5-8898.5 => -0.026 mag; 13.4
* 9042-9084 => -0.027 mag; 13.1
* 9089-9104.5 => 0.001 mag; 12.7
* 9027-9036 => 0.012 mag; 12.7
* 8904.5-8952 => -0.010 mag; 13.1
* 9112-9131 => 0.000 mag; 12.6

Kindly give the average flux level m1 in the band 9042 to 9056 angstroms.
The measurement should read 13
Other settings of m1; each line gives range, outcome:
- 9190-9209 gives 12.5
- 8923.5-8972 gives 13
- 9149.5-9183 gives 12.6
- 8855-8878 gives 13.1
